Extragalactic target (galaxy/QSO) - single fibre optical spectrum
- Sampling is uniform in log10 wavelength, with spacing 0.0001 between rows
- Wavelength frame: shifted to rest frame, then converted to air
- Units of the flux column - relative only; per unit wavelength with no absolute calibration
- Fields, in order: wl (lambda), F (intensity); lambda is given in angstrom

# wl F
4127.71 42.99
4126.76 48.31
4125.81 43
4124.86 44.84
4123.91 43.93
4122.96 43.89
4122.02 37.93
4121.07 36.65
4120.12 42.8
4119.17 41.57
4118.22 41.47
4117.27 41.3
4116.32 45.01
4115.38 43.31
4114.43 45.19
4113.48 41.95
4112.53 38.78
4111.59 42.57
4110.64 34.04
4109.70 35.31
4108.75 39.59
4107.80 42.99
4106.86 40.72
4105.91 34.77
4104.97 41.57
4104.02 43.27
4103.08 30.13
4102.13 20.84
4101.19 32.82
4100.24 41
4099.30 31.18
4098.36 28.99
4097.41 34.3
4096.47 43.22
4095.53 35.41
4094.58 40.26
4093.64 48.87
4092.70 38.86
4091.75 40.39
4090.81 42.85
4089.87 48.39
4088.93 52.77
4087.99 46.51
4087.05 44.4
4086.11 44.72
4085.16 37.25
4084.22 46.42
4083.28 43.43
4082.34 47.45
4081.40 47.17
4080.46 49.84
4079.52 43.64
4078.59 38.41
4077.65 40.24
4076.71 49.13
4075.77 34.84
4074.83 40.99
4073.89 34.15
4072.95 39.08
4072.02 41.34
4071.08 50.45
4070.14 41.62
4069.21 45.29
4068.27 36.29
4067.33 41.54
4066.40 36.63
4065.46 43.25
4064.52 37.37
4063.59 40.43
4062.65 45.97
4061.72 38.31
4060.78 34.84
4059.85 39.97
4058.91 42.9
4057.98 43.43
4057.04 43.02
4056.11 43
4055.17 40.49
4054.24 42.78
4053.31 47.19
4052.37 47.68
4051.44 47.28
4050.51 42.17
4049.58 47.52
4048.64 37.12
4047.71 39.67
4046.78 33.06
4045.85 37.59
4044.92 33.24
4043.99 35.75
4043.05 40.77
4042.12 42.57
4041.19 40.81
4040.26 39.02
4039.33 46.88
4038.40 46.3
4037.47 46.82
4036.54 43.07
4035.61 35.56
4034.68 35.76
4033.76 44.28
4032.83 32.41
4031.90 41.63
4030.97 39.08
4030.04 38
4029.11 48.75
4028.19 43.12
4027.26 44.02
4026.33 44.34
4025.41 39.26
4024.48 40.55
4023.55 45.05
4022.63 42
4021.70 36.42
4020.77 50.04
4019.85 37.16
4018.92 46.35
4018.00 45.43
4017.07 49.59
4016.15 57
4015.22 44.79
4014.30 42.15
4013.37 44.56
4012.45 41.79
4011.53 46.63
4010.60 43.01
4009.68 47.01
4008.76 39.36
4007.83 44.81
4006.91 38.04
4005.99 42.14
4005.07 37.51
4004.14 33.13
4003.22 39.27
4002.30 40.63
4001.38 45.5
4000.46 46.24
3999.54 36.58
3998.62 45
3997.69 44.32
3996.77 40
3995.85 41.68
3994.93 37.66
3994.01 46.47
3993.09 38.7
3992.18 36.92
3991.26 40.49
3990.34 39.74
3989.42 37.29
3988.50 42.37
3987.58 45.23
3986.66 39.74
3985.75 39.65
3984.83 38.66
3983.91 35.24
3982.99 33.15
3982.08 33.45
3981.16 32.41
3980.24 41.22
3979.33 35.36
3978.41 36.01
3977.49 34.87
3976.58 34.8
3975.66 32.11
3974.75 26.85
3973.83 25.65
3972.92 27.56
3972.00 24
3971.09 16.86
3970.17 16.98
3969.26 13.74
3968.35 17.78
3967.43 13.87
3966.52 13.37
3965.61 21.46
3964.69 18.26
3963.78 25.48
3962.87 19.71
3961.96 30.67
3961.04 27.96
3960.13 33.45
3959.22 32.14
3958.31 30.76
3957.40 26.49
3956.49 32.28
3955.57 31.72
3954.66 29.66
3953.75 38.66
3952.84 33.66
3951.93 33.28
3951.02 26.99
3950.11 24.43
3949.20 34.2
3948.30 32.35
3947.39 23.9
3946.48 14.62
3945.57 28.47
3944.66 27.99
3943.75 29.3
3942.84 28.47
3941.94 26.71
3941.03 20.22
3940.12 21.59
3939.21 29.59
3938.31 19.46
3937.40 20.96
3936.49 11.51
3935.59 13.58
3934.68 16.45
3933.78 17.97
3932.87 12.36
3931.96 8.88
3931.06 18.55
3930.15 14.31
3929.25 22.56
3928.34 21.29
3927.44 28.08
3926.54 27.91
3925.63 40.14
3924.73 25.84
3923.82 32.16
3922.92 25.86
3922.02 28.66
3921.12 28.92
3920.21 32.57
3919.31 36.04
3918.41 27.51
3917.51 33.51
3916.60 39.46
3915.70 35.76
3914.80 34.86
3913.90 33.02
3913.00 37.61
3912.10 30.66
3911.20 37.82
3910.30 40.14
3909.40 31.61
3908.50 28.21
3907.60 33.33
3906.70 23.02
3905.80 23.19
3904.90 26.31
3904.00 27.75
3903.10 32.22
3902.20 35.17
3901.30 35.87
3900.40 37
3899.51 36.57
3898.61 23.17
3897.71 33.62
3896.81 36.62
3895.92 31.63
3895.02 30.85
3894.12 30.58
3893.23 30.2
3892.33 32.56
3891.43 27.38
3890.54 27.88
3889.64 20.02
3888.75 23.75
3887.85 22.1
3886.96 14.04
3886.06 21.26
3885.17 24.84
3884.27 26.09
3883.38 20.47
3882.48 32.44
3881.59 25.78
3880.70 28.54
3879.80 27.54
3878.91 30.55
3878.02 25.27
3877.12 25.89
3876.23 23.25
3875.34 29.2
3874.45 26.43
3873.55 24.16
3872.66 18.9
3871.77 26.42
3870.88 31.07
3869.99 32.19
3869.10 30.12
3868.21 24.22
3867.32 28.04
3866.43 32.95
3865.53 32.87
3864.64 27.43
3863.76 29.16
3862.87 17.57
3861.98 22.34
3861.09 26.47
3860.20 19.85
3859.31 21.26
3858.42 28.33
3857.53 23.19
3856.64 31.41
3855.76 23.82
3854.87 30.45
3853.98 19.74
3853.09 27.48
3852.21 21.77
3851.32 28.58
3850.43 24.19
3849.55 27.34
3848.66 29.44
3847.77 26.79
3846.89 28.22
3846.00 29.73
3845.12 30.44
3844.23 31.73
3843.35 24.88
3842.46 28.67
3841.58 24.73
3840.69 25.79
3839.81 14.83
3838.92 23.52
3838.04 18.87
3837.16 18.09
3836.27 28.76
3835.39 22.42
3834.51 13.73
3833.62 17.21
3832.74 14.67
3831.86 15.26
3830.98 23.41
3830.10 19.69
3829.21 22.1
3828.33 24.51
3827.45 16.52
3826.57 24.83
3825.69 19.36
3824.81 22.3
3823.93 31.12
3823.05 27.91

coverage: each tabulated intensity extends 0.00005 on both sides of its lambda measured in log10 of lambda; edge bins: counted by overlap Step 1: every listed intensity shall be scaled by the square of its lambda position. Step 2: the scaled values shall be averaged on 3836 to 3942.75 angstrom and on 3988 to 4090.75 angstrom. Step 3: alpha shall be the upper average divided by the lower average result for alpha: 1.7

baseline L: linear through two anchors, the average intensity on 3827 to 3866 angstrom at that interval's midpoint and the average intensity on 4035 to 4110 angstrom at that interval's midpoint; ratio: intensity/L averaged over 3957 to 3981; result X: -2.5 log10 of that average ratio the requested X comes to 0.26 mag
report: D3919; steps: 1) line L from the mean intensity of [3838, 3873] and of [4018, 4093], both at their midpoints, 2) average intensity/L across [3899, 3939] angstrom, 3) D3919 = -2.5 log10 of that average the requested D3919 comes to 0.12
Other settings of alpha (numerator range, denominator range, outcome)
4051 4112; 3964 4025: 1.15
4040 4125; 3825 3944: 1.72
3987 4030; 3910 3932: 1.48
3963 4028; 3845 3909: 1.44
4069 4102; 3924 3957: 1.81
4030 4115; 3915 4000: 1.48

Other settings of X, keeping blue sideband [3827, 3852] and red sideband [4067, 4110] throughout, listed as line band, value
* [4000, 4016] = -0.206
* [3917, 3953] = 0.198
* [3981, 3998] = -0.160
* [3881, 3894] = 0.067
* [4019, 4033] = -0.151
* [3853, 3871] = -0.069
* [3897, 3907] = -0.109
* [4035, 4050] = -0.077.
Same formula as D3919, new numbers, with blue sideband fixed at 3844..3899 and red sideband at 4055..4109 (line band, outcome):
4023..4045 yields -0.10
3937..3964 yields 0.15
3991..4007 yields -0.15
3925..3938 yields 0.48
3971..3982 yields 0.09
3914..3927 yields -0.07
